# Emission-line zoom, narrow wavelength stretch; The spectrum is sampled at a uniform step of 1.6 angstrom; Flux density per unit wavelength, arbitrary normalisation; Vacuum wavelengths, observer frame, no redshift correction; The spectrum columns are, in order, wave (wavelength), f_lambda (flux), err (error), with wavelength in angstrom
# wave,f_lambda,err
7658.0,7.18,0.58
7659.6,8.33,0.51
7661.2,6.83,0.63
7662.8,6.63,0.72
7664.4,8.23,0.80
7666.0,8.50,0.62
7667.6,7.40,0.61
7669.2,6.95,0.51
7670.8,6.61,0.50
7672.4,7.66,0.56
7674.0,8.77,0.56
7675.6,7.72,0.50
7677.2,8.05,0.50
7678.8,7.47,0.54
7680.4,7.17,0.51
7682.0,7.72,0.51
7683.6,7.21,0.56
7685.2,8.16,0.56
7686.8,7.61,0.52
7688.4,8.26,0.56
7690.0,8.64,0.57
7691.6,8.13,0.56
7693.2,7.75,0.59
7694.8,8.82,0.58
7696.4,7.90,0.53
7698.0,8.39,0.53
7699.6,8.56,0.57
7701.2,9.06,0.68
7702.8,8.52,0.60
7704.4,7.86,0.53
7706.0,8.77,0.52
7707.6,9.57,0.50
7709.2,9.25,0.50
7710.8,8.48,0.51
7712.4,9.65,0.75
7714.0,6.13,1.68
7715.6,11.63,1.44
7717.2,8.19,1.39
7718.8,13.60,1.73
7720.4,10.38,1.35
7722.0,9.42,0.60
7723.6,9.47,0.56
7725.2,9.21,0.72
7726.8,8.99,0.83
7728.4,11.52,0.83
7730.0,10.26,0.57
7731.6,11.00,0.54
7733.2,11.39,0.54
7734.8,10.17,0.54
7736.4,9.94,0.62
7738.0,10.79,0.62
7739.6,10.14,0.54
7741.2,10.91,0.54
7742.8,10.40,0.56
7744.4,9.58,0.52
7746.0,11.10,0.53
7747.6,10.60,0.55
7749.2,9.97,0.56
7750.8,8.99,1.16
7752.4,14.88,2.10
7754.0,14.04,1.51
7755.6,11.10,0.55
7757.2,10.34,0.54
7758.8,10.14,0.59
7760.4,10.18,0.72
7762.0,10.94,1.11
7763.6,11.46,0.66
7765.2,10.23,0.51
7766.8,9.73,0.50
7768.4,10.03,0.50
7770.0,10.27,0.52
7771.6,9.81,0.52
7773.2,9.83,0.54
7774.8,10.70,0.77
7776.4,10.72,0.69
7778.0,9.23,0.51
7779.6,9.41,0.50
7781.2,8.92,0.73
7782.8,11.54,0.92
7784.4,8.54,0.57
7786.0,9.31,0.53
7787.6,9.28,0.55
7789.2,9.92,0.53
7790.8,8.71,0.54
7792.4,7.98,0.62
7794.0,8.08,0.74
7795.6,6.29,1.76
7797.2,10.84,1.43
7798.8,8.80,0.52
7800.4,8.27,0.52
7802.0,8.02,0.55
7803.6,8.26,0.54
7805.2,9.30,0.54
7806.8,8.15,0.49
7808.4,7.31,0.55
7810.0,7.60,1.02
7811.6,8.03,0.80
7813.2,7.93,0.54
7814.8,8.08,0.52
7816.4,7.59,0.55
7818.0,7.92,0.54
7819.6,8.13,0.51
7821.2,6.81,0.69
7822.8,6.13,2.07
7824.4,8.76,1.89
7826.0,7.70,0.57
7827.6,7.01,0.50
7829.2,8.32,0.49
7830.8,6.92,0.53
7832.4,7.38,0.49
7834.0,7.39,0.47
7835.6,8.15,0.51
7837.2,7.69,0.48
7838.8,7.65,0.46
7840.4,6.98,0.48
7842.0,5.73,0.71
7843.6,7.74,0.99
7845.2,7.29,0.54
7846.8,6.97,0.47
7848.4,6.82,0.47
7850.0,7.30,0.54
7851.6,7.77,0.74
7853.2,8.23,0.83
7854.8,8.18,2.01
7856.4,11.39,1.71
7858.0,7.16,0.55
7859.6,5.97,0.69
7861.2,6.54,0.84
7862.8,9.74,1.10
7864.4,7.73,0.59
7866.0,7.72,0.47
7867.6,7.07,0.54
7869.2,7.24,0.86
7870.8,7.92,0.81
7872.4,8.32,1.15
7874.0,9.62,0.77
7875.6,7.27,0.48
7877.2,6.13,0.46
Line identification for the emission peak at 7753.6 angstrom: Mg II 2798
